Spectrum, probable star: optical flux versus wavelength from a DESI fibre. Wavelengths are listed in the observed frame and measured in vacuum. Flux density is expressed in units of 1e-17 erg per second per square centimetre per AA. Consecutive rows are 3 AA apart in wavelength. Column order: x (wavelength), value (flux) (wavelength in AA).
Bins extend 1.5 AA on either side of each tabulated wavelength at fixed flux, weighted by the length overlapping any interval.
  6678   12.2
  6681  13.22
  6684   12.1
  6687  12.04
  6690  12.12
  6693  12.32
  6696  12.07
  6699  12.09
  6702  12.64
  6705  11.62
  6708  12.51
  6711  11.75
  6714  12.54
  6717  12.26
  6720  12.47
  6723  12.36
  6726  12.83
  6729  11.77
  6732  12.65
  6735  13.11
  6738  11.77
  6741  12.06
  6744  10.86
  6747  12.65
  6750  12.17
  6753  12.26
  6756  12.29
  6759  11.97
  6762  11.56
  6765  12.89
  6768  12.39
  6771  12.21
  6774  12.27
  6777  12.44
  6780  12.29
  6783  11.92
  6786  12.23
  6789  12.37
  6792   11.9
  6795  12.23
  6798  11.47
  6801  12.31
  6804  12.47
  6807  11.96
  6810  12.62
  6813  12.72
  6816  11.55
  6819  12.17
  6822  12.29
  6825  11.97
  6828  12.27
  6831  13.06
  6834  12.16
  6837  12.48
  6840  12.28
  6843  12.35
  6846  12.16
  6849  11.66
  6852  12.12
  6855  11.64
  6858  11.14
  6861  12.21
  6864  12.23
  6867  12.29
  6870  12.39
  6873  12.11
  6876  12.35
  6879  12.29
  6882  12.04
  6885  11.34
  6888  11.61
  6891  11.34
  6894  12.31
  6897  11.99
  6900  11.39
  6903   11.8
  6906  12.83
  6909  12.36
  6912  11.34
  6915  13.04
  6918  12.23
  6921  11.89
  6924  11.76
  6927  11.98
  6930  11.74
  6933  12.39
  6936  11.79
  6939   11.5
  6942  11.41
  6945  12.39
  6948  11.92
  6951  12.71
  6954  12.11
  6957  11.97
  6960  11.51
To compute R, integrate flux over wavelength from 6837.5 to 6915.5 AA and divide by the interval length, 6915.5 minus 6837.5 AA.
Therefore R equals 12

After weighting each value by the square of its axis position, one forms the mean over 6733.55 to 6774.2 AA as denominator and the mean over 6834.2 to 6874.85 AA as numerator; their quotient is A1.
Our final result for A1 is 1.02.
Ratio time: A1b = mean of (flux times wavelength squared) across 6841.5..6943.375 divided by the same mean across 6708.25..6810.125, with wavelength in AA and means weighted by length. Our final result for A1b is 1.02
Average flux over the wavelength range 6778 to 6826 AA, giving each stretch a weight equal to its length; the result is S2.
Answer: 12.2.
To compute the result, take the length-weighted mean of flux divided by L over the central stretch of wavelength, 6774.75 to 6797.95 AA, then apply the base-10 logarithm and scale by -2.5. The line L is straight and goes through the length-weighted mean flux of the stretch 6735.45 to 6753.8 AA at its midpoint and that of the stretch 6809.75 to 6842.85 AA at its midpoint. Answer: 0.001 mag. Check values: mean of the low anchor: 12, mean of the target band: 12.2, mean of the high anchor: 12.3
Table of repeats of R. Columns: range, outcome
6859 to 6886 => 12.1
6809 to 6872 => 12.2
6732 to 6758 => 12.2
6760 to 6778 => 12.3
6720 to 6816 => 12.2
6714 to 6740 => 12.4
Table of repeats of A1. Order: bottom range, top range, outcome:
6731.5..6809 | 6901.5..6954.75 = 1.04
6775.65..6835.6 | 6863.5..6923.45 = 1.01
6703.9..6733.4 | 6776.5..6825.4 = 1.02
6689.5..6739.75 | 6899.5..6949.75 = 1.04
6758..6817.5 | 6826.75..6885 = 1.02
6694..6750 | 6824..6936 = 1.03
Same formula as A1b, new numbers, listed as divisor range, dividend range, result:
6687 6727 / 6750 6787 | 1.02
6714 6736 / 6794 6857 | 1.01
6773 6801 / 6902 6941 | 1.03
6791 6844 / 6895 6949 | 1.01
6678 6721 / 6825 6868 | 1.03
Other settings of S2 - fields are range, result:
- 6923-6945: 11.8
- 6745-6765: 12.2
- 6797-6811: 12.2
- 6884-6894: 11.6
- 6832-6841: 12.4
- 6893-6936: 12.1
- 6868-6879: 12.3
